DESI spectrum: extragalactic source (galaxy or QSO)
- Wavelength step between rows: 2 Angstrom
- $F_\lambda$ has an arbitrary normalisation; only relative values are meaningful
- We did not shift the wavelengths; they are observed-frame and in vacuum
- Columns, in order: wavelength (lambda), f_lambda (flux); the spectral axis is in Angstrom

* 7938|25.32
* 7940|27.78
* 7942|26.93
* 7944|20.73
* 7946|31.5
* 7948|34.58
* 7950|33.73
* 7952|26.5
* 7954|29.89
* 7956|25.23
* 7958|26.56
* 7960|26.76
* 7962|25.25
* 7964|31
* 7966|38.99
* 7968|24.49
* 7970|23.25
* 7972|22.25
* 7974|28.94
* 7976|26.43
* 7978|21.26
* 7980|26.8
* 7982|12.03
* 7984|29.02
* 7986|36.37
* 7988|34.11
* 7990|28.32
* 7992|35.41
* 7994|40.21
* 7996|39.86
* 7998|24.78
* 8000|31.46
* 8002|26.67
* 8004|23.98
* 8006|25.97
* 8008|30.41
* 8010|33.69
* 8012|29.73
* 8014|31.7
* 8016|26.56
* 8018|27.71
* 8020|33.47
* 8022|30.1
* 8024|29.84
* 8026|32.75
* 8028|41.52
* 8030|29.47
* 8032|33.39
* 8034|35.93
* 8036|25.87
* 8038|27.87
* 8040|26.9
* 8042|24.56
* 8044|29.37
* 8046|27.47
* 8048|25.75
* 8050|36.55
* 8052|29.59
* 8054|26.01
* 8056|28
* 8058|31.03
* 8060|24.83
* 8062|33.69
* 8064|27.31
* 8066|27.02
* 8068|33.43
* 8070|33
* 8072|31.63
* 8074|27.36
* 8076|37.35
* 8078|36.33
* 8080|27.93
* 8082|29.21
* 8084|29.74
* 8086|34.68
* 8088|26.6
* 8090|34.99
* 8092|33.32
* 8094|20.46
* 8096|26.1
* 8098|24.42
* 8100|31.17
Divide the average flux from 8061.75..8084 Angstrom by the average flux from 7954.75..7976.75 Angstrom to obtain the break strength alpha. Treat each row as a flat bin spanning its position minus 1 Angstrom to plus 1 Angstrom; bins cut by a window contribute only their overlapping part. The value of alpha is 1.14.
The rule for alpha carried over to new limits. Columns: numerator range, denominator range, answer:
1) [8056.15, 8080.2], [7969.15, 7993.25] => 1.14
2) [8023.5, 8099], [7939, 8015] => 1.04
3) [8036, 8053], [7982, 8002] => 0.89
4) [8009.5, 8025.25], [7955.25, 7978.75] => 1.13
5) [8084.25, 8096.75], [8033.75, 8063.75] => 1.03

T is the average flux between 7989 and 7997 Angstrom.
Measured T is 35.9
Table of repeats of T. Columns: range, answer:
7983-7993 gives 32.6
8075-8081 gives 33.9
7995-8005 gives 29.4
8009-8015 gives 31.7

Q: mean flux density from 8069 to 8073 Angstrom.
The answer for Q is 32.3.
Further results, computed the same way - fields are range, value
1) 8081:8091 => 31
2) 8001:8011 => 28.1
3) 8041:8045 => 27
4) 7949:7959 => 28.4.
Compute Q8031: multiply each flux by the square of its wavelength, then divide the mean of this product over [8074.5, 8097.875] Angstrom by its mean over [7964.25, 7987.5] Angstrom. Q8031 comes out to 1.17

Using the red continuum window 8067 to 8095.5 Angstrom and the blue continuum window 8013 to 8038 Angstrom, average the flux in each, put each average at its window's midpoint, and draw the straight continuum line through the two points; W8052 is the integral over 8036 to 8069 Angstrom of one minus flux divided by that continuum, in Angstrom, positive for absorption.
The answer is 2.7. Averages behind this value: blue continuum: 31.4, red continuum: 31.1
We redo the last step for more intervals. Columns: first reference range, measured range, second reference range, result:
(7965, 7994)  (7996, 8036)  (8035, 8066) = -3.40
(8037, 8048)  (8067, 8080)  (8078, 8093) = -1.15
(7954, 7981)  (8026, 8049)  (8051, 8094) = -0.62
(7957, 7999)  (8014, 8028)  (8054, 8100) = -0.87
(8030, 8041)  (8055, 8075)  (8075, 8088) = 1.02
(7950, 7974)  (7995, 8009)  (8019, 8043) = 0.25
